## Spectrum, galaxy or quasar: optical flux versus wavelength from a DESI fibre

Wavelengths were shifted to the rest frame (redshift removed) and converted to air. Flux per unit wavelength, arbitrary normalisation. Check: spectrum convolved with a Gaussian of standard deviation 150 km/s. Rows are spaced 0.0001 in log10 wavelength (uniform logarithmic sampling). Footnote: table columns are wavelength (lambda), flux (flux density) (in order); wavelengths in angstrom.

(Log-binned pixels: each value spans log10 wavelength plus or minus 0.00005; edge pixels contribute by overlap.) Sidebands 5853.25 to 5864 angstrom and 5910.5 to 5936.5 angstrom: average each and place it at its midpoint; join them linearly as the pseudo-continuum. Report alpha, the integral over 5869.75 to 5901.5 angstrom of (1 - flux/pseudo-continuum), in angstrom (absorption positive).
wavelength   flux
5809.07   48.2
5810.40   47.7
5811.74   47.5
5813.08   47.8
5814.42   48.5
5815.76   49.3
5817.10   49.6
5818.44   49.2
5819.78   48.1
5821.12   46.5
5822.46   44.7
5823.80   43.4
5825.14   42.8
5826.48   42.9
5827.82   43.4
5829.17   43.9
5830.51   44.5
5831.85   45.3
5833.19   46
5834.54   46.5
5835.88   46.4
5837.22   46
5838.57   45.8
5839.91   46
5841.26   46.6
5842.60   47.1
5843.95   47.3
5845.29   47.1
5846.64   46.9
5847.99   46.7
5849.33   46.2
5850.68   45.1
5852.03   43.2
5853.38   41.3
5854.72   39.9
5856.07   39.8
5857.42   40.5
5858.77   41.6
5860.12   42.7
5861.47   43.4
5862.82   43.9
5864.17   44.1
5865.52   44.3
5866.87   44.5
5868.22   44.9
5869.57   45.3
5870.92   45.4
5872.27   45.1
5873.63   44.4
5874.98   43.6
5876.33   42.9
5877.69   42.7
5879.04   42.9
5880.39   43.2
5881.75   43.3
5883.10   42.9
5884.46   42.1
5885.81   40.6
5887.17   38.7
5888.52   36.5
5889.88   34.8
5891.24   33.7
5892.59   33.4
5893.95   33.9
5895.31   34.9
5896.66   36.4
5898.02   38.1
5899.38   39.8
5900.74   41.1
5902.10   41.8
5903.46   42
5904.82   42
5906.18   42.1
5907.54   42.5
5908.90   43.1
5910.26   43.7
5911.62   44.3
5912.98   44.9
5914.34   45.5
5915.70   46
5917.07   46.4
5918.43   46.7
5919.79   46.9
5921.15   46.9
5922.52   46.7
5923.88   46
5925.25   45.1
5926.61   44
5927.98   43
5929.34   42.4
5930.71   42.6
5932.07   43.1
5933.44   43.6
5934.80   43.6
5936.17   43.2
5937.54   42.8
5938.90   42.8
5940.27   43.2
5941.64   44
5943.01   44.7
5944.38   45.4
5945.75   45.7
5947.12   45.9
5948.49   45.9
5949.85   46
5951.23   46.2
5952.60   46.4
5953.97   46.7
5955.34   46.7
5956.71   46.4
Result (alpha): 2.14 angstrom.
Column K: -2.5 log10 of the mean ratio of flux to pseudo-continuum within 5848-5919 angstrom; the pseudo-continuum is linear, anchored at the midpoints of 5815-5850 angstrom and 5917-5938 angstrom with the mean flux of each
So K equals 0.08 mag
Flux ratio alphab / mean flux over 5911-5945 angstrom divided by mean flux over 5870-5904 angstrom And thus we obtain 1.11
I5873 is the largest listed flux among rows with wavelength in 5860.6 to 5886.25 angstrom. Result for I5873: 45.4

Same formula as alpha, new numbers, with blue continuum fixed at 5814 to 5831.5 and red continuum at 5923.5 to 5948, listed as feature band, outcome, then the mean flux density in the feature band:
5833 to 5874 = 0.64 angstrom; 44.6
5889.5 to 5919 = 2.41 angstrom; 40.8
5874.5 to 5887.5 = 0.72 angstrom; 42.4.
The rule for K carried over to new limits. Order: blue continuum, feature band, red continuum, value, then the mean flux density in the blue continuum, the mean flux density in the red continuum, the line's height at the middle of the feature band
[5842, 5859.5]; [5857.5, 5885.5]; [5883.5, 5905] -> -0.061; 44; 38.1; 41.2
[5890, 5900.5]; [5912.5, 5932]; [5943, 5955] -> -0.107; 35.9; 46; 41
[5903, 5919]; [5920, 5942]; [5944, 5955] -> 0.027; 44.1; 46.1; 45.1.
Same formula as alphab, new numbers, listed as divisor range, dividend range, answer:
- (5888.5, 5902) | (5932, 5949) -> 1.21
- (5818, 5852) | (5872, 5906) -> 0.87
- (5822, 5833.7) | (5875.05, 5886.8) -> 0.96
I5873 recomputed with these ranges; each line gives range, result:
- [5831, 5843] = 47.1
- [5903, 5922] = 46.9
